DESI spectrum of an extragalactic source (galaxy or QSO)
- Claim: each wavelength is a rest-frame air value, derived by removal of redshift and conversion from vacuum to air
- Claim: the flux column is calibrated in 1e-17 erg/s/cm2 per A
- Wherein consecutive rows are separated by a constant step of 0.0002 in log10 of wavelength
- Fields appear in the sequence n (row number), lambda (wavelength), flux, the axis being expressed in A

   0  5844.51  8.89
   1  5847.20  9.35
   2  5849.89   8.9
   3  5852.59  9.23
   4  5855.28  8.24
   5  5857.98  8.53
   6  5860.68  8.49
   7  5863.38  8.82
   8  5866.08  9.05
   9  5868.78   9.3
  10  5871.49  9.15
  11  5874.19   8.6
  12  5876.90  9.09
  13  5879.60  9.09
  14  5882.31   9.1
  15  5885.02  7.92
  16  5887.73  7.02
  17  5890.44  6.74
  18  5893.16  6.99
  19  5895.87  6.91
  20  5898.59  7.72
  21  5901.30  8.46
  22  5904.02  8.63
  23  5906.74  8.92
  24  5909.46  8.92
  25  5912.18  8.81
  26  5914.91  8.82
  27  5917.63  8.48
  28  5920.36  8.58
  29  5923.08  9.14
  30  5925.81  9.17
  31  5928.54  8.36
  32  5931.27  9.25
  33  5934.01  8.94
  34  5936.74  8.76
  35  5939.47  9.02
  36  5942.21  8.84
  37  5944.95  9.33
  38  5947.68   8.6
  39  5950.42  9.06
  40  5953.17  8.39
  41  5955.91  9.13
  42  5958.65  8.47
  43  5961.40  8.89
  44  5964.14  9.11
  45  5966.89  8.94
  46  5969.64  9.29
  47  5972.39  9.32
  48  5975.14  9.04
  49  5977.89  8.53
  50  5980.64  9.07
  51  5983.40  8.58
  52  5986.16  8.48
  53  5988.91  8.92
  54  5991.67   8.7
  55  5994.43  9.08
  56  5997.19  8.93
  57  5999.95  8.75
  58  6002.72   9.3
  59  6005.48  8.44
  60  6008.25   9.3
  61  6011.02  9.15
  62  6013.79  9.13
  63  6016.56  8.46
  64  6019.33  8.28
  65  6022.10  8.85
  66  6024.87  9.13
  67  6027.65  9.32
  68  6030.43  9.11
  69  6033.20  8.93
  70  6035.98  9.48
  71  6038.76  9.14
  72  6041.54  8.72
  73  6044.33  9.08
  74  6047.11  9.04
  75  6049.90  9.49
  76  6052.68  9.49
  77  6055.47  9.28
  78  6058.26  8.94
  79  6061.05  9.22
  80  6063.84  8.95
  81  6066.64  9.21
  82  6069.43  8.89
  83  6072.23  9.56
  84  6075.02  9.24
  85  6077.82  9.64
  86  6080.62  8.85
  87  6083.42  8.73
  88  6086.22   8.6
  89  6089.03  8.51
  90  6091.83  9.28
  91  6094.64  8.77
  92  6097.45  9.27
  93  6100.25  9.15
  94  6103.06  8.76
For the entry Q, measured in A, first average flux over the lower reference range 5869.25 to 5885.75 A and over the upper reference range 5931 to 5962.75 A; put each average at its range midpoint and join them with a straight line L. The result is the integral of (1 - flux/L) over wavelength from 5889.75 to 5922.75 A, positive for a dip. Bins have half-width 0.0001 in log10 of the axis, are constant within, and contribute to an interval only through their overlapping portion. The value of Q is 2.43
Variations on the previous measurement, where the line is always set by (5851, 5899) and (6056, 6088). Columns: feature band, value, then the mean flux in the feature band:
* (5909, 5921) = -0.3 A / 8.71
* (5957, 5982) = -0.8 A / 8.97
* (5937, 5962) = -0.7 A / 8.85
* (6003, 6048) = -0.4 A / 8.98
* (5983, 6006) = -0.1 A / 8.82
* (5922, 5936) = -0.7 A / 8.96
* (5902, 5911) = -0.4 A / 8.8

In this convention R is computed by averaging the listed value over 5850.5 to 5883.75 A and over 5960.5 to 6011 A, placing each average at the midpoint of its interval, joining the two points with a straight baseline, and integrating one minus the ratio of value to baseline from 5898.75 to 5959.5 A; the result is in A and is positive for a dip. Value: 0.7 A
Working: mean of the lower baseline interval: 8.89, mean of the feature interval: 8.8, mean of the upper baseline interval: 8.93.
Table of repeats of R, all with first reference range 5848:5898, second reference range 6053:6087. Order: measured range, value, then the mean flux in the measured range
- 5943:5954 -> -0.25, 8.86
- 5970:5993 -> -0.16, 8.85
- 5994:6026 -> 0.01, 8.89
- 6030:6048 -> -0.14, 9.07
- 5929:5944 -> -0.54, 8.93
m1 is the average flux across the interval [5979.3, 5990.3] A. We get 8.76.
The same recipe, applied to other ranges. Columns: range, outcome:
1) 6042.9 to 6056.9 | 9.27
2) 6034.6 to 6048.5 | 9.09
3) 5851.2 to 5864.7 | 8.66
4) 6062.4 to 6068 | 9.07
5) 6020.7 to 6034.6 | 9.07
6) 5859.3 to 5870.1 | 8.91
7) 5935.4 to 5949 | 8.92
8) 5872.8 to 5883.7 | 8.97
